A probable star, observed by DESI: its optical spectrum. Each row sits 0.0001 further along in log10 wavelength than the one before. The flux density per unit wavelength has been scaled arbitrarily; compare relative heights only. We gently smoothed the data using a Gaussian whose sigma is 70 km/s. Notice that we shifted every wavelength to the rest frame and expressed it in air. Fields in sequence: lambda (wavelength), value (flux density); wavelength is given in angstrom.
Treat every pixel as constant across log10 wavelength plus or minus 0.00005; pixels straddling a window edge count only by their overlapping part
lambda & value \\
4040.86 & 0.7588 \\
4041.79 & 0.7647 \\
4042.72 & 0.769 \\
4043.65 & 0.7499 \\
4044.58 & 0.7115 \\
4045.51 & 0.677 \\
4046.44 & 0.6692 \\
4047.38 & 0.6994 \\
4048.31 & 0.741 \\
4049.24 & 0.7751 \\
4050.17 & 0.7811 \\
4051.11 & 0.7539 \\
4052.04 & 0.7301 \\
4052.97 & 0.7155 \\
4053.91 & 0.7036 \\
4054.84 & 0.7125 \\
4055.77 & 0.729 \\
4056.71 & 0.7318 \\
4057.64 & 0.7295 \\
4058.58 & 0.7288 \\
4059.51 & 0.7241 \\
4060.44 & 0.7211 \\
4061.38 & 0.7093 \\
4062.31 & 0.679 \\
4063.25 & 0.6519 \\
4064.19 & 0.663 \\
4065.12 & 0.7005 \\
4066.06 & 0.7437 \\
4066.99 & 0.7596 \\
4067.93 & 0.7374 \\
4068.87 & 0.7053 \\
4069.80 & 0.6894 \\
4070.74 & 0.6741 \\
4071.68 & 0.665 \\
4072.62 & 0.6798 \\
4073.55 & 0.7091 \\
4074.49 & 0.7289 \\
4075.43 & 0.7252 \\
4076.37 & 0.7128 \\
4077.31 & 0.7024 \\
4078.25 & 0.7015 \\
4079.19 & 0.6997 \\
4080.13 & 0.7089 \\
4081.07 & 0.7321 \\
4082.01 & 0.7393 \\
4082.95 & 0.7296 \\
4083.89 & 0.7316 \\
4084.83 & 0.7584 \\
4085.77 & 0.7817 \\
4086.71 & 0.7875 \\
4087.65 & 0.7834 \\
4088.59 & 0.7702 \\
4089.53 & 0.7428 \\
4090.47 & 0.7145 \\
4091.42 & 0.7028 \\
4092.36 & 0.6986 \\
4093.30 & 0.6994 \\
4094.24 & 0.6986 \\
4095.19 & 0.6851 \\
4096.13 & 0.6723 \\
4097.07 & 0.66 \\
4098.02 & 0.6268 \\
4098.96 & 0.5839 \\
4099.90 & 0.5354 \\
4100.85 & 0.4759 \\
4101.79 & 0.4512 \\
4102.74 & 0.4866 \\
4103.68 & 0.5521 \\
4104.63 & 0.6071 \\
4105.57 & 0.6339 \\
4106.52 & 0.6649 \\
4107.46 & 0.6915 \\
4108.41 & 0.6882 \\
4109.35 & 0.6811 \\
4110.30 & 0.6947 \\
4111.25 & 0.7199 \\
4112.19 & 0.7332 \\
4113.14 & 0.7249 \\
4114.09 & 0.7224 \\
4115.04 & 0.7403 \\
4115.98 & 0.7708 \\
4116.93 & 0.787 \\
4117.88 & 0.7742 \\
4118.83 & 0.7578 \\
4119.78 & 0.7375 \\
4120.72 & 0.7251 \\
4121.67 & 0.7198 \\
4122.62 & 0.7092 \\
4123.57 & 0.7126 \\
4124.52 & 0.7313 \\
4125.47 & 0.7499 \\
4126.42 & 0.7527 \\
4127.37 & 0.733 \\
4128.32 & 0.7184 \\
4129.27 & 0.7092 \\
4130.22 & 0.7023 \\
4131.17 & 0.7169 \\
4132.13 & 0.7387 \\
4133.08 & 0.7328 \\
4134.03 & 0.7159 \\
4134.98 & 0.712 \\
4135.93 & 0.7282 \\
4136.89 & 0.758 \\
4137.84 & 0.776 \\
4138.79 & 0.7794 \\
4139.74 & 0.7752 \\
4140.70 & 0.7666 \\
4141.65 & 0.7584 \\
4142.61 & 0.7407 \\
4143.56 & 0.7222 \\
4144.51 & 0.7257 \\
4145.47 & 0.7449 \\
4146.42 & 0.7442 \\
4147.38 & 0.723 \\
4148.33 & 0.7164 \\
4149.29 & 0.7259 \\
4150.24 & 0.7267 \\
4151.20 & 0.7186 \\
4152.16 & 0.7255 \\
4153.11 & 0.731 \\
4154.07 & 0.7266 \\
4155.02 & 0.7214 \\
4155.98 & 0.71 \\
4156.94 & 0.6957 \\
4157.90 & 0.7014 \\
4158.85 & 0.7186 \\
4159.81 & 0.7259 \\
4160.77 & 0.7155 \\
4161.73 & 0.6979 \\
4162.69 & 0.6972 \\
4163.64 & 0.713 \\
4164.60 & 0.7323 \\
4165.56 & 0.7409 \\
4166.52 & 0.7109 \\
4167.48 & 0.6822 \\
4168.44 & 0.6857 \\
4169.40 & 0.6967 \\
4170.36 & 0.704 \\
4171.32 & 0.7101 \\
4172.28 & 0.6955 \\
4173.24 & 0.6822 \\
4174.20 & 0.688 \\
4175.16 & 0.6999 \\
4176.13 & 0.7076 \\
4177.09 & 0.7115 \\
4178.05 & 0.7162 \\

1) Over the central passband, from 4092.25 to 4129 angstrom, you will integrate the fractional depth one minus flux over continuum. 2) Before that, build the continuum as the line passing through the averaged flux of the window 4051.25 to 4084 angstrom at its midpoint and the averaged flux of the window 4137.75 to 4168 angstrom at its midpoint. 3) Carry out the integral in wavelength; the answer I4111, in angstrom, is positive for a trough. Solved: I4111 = 2.0 angstrom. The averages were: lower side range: 0.712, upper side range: 0.727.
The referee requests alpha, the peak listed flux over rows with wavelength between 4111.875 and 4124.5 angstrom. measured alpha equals 0.787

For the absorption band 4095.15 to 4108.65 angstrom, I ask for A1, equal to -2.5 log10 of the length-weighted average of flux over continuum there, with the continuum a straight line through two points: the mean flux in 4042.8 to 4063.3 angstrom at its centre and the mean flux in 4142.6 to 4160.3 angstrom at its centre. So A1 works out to 0.207 mag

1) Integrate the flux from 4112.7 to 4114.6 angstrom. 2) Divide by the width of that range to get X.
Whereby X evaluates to 0.722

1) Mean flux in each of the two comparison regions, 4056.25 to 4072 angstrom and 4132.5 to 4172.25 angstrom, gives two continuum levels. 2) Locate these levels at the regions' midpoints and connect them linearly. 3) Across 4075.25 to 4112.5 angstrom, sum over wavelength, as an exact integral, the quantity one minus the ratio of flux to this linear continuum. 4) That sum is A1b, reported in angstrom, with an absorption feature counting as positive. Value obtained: 1.8 angstrom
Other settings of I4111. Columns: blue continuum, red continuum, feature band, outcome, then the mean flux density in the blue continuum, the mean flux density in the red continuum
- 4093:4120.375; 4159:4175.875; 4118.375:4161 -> -2.8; 0.664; 0.705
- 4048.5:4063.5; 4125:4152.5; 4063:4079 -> 0.5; 0.725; 0.736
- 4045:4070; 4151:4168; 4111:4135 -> -0.6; 0.717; 0.715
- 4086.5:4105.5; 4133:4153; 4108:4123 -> -1.0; 0.645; 0.739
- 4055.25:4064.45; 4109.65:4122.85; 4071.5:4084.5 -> 0.1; 0.708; 0.737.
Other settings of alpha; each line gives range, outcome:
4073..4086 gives 0.7817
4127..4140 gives 0.7794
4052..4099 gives 0.7875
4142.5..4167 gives 0.7449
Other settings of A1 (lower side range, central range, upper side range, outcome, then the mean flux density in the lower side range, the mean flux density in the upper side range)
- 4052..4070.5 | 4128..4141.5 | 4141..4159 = -0.02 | 0.713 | 0.726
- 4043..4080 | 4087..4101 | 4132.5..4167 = 0.07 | 0.714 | 0.729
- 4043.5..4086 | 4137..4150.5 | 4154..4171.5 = -0.05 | 0.717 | 0.71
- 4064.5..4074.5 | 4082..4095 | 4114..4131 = -0.03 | 0.707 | 0.737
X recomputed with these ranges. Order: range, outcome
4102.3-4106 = 0.571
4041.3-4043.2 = 0.768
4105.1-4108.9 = 0.671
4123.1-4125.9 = 0.731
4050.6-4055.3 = 0.723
